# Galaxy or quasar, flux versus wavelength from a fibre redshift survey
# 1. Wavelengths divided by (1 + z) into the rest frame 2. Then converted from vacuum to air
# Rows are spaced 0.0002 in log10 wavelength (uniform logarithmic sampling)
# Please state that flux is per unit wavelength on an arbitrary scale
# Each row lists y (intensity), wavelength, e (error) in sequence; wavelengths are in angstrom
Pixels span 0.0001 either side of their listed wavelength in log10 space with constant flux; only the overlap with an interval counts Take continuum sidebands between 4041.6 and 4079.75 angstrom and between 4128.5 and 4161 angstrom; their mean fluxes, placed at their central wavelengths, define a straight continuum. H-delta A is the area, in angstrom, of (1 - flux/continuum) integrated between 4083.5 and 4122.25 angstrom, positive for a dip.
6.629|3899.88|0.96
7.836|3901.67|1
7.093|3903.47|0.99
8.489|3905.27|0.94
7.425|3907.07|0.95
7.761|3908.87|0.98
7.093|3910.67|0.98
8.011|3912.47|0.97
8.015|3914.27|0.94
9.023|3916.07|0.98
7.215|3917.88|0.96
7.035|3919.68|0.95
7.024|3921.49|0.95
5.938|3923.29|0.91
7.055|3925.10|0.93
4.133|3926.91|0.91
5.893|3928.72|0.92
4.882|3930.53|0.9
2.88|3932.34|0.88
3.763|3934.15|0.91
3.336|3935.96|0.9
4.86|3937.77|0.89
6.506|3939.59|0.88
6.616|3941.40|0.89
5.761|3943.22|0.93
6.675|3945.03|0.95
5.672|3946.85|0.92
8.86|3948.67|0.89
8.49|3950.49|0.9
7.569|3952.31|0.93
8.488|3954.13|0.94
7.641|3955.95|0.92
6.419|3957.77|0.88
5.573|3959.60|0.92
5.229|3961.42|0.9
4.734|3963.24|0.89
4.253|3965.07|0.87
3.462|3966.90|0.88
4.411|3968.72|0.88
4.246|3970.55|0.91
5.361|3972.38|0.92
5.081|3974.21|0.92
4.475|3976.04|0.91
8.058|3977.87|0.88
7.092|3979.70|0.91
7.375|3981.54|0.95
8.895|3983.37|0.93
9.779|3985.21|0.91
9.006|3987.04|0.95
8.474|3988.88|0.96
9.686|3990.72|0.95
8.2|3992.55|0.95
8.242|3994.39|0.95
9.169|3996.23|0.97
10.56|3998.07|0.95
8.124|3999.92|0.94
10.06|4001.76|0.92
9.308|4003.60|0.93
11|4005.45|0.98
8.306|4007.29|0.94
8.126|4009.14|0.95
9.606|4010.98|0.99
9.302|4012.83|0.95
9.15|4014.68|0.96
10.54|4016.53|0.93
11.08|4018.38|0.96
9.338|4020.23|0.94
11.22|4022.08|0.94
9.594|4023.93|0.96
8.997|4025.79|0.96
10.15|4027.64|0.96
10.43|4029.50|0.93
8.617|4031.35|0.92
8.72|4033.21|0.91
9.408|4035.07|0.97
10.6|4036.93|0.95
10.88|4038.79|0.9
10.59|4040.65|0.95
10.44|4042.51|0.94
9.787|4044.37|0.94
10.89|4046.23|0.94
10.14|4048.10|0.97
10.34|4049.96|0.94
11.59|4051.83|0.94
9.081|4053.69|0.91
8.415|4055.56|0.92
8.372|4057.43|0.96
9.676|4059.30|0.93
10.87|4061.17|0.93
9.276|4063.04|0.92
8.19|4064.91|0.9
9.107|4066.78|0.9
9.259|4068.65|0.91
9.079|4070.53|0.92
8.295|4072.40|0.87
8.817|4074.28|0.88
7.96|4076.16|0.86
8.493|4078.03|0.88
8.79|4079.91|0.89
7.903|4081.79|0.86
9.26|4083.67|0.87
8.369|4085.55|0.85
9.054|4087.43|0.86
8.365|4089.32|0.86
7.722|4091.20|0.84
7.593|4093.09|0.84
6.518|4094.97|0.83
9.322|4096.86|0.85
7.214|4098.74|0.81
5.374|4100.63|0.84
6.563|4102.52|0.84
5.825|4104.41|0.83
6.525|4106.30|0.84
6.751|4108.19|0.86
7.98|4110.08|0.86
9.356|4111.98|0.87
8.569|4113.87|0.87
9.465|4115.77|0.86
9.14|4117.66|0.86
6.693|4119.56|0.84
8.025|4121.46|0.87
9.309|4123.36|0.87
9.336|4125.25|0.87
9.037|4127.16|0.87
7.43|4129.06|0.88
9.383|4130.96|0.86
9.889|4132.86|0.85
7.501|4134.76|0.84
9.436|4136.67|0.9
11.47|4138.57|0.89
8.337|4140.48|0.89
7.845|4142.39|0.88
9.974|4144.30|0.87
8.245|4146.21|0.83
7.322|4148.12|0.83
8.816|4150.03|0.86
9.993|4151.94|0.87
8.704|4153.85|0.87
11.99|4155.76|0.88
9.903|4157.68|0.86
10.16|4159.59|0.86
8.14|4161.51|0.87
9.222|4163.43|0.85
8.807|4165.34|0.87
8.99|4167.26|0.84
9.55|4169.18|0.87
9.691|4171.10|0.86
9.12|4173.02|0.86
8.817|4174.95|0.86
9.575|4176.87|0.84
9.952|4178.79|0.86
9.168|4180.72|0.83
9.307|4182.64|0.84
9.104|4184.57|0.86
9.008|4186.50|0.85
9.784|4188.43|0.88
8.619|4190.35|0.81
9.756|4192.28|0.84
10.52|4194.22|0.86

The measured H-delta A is 6.39 angstrom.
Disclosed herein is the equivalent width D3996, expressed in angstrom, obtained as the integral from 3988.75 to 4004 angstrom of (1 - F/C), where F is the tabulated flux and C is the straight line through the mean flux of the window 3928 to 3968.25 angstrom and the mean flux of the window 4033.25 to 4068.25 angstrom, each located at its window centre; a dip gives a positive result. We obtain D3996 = -2.83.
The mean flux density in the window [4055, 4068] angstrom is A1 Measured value 9.16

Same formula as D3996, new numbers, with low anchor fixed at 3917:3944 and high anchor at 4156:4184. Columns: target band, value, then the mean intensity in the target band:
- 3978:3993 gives -5.00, 8.55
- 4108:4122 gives 0.26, 8.33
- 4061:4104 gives -1.60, 8.24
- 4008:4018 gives -3.74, 9.42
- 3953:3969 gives 0.92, 5.65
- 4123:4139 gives -0.67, 9.13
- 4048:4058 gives -2.90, 9.66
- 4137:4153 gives -0.08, 9.02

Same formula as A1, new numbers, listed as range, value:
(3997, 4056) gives 9.84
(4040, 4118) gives 8.66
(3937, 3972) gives 6.07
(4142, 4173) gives 9.23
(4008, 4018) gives 9.42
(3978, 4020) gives 9.12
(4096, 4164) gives 8.56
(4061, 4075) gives 9.02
